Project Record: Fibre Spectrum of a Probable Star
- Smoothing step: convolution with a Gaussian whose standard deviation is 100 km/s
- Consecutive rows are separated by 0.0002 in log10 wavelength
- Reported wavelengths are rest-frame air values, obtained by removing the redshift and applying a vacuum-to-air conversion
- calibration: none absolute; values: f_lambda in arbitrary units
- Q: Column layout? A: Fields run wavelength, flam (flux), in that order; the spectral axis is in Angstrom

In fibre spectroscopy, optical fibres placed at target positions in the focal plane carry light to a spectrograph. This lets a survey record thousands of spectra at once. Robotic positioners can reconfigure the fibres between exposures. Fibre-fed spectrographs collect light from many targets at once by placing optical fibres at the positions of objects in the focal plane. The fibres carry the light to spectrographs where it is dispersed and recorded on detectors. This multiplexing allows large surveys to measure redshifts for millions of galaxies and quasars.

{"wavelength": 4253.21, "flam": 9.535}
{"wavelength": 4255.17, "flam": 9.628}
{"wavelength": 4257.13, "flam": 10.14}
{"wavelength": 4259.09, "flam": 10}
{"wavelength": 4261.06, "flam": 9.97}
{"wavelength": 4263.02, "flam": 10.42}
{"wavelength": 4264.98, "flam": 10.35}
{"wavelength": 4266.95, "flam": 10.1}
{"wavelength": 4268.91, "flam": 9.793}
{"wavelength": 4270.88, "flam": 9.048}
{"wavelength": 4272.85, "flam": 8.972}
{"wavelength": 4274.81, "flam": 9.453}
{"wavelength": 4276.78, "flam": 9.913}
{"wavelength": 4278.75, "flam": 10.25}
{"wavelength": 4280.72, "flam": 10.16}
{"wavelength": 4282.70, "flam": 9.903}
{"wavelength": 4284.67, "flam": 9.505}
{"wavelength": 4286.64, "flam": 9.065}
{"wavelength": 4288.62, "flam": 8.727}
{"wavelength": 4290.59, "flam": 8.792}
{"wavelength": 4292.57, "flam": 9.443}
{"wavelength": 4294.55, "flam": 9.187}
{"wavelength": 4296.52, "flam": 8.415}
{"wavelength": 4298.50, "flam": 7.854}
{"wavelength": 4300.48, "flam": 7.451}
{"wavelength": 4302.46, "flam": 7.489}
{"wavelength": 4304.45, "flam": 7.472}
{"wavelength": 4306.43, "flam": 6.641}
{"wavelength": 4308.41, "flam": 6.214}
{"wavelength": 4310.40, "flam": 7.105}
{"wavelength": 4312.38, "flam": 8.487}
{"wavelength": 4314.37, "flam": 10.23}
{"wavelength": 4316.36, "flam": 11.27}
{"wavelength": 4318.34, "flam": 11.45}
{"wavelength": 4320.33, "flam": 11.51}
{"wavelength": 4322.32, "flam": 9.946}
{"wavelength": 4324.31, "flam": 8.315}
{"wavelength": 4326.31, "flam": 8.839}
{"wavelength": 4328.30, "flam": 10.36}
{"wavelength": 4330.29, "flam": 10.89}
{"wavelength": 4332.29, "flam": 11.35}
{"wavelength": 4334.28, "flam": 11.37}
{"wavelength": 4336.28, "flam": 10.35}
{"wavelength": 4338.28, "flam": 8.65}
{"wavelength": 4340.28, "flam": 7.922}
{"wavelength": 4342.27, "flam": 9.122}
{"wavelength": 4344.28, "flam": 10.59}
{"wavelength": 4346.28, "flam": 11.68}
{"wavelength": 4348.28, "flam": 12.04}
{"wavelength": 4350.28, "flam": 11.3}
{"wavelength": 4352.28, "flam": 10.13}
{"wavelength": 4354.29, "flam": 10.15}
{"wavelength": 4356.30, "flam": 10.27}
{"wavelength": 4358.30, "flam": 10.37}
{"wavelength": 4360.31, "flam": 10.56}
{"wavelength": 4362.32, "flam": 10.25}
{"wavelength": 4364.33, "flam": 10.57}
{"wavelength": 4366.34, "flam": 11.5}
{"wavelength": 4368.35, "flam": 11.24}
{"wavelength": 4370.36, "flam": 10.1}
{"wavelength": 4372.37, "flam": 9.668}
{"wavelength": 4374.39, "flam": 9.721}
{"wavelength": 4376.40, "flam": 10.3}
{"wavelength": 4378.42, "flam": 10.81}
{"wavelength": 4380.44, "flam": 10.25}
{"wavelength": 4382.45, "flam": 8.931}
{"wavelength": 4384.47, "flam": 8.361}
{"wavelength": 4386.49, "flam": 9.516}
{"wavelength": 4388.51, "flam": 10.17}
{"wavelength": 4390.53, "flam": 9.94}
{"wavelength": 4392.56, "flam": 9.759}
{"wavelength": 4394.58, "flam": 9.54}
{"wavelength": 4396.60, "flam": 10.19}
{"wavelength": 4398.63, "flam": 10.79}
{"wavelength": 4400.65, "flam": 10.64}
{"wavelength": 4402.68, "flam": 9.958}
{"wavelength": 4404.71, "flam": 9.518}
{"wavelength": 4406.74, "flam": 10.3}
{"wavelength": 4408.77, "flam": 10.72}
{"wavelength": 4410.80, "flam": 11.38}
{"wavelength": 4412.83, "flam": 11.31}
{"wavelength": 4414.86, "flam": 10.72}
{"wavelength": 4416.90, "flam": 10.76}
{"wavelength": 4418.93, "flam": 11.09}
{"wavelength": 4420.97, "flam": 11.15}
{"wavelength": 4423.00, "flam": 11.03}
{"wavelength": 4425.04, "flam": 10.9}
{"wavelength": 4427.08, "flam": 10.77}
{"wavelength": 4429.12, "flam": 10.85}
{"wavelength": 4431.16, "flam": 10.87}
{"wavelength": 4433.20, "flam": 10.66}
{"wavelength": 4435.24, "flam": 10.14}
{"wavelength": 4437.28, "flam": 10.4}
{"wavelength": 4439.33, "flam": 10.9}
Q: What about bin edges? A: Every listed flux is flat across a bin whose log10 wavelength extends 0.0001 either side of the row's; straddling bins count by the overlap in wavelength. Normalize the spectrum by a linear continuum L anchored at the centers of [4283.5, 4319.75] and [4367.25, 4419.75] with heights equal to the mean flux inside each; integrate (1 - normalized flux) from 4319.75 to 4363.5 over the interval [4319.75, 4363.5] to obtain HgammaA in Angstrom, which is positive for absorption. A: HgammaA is -4.4 Angstrom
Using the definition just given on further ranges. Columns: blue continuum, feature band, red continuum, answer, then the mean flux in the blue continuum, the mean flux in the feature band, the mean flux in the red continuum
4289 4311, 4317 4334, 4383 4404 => -4.0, 7.86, 10.4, 9.86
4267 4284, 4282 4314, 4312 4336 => 5.6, 9.71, 8.26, 10.4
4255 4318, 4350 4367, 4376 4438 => -1.1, 9.12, 10.5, 10.4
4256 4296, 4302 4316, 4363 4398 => 2.8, 9.64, 7.83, 10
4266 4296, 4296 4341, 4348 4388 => 3.2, 9.47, 9.13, 10.3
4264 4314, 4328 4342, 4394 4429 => -0.8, 8.81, 10.1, 10.7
